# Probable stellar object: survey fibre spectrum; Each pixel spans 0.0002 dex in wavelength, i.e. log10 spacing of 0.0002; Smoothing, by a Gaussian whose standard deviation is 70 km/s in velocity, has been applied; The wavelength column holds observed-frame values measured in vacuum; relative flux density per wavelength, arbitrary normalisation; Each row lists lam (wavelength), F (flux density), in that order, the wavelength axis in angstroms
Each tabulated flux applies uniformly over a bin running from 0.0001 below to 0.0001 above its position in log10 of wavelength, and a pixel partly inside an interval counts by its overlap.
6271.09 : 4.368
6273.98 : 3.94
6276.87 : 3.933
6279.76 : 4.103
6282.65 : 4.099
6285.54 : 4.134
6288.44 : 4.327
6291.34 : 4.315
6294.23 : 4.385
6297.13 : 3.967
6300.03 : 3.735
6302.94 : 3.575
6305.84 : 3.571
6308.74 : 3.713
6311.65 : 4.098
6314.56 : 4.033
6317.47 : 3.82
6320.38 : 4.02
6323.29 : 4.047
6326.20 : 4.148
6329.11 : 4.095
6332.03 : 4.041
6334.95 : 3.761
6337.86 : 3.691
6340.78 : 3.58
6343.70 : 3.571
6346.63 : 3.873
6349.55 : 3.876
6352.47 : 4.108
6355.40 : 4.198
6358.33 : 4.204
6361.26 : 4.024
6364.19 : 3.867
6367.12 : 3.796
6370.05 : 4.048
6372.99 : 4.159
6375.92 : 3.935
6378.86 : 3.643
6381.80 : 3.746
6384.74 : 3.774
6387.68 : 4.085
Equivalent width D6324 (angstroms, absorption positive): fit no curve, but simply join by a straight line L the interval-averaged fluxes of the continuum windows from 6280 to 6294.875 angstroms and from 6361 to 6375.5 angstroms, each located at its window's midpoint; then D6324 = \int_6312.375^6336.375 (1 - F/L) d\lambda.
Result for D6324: 0.68 angstroms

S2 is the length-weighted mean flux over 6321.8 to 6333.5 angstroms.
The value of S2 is 4.08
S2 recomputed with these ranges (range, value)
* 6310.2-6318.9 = 3.98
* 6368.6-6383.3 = 3.9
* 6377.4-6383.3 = 3.69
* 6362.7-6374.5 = 3.97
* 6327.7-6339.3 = 3.9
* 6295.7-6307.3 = 3.71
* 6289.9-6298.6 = 4.22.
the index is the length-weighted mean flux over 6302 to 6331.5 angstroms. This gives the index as 3.92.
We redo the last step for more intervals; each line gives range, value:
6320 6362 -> 3.95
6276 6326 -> 4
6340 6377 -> 3.95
